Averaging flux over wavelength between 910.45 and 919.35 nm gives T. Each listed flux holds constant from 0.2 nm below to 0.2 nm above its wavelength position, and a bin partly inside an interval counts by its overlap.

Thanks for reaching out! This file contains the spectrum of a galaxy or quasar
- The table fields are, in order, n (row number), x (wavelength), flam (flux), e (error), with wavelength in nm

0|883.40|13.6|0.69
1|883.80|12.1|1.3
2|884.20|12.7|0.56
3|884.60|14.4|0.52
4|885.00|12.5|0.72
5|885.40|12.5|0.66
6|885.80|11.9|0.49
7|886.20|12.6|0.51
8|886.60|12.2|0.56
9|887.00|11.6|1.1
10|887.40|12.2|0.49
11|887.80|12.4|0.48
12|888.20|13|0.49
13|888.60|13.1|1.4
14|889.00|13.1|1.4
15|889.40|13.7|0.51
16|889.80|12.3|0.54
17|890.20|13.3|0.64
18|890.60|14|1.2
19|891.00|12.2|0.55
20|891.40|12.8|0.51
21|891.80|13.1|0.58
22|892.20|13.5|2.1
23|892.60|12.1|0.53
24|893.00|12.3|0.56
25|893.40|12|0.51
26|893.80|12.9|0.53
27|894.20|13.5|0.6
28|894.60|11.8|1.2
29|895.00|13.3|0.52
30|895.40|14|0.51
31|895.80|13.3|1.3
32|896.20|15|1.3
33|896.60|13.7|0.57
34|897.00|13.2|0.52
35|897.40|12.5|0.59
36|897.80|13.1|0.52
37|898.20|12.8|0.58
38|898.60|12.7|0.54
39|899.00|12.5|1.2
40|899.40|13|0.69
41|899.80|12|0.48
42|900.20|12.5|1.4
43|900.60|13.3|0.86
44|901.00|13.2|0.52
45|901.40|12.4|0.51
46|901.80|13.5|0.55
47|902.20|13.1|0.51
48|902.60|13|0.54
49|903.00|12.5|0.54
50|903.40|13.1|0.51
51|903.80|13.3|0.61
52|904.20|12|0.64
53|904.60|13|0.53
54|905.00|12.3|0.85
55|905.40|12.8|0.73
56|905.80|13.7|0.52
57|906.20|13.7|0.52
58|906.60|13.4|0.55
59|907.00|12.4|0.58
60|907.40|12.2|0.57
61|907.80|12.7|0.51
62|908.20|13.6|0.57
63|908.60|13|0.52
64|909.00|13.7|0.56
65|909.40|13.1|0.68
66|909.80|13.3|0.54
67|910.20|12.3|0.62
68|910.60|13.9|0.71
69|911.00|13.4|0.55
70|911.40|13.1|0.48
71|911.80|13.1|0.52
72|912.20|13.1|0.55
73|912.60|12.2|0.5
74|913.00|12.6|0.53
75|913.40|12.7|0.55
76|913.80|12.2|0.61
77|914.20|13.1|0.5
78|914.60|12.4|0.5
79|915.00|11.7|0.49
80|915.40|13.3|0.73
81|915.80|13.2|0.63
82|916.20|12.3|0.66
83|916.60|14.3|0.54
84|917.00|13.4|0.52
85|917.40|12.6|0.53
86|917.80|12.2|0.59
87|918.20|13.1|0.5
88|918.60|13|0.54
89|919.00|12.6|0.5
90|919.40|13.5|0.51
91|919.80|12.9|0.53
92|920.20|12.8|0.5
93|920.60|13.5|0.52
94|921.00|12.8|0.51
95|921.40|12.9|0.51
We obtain 12.9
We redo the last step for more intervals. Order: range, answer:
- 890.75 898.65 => 13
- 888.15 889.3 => 13.1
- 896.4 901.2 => 12.9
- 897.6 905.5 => 12.8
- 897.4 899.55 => 12.8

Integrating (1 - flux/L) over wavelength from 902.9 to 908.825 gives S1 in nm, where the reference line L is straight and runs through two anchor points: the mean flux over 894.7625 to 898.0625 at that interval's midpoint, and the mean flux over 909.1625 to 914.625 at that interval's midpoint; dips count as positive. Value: 0.09 nm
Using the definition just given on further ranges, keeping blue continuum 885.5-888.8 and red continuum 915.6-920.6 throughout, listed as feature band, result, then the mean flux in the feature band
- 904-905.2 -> 0.03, 12.4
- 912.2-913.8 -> 0.05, 12.5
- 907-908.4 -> 0.00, 12.8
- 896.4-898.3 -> -0.07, 13.1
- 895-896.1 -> -0.10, 13.7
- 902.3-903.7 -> -0.02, 12.9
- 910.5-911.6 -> -0.05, 13.4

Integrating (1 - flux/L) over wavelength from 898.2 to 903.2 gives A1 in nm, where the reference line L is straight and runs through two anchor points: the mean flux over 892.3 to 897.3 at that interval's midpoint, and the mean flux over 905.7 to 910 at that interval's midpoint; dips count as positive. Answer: 0.12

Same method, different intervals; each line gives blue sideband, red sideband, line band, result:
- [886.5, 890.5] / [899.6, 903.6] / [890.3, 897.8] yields -0.17 nm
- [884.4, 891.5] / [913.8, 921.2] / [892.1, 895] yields 0.04 nm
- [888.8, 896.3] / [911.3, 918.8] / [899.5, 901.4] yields 0.03 nm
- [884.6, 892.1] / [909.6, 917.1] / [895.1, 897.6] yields -0.16 nm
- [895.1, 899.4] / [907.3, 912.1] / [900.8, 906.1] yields 0.11 nm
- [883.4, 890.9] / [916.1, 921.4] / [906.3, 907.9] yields 0.02 nm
